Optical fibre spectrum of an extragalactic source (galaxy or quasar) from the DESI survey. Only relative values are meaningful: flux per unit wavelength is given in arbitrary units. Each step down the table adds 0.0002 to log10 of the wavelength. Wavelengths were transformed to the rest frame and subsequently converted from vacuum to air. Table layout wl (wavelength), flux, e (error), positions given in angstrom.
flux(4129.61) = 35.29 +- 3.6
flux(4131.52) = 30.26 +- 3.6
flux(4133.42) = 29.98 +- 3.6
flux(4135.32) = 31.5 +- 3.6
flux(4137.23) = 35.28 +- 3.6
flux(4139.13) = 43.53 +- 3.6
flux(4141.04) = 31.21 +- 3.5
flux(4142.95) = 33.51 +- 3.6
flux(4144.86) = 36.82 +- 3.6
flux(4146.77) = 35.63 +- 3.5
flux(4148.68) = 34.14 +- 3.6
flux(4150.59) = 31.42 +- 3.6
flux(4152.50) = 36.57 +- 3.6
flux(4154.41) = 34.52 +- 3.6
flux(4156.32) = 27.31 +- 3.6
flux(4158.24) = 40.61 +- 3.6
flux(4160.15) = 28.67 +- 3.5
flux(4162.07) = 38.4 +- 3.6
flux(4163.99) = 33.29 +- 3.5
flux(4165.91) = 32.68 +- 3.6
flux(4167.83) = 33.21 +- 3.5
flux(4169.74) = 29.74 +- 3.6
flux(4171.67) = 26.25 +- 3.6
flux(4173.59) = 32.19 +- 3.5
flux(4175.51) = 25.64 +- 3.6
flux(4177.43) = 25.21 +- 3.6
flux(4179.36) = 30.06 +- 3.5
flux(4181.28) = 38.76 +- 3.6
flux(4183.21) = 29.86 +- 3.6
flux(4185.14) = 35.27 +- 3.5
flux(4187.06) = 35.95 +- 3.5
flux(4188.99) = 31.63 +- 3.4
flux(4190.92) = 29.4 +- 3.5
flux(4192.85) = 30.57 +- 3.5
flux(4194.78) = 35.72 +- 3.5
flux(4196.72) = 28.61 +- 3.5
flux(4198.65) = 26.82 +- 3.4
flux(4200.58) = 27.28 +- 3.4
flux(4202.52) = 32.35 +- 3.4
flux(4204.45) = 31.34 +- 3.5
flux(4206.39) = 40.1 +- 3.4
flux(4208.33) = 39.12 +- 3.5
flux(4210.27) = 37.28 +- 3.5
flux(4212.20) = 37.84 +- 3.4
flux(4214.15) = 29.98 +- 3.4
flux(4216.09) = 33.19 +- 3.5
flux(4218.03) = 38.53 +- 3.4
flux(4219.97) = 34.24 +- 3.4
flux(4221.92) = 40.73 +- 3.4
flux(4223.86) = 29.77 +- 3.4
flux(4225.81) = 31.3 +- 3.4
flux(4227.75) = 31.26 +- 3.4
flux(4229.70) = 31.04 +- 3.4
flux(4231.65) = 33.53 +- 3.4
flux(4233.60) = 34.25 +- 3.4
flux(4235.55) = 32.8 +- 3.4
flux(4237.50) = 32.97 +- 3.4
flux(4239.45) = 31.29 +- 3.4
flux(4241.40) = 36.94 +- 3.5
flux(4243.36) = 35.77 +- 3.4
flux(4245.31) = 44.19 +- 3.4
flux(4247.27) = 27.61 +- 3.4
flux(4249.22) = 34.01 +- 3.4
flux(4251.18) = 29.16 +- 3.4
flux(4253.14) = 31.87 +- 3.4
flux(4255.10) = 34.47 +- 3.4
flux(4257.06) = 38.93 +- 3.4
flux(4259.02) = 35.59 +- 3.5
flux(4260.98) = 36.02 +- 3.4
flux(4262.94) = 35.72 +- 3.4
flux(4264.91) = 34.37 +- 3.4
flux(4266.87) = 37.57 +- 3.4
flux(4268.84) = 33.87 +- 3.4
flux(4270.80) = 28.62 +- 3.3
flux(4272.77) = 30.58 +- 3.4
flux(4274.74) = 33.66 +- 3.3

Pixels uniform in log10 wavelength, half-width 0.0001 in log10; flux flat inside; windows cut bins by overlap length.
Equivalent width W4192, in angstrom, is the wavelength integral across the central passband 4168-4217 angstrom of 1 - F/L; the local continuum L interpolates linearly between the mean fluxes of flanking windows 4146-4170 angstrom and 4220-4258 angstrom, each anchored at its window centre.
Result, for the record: 2.4 angstrom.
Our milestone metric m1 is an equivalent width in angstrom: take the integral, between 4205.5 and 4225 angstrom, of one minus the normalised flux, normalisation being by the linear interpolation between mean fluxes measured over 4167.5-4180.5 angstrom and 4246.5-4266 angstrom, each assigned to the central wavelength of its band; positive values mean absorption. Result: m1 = -2.9 angstrom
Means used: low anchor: 28.8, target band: 36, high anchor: 33.9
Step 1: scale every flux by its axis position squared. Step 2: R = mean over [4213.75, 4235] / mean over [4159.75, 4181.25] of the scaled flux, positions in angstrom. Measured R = 1.11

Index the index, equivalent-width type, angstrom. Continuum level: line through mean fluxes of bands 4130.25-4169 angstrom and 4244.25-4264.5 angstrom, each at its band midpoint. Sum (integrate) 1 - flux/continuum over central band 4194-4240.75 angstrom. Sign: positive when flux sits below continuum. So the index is 1.4 angstrom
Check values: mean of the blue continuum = 33.9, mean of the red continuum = 34.8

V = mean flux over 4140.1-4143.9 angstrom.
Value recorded 32.3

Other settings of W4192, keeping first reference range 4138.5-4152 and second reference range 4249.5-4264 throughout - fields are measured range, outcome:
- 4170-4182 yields 1.84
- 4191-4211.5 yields 1.13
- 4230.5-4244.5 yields 0.23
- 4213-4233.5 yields 0.72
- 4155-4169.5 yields 0.68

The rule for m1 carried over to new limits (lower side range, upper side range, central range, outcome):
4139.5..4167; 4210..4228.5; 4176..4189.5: 0.80 angstrom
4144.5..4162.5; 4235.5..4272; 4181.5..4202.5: 1.73 angstrom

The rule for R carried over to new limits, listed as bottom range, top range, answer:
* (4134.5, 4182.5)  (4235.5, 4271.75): 1.09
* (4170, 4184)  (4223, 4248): 1.15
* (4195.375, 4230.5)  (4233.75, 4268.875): 1.06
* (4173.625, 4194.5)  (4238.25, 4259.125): 1.13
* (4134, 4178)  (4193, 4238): 1.04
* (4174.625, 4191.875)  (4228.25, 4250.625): 1.11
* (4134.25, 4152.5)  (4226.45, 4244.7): 1.01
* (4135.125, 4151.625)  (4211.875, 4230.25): 1.00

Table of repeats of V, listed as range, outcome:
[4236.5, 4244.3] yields 34.2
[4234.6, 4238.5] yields 32.9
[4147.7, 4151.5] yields 32.8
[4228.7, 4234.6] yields 32.9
